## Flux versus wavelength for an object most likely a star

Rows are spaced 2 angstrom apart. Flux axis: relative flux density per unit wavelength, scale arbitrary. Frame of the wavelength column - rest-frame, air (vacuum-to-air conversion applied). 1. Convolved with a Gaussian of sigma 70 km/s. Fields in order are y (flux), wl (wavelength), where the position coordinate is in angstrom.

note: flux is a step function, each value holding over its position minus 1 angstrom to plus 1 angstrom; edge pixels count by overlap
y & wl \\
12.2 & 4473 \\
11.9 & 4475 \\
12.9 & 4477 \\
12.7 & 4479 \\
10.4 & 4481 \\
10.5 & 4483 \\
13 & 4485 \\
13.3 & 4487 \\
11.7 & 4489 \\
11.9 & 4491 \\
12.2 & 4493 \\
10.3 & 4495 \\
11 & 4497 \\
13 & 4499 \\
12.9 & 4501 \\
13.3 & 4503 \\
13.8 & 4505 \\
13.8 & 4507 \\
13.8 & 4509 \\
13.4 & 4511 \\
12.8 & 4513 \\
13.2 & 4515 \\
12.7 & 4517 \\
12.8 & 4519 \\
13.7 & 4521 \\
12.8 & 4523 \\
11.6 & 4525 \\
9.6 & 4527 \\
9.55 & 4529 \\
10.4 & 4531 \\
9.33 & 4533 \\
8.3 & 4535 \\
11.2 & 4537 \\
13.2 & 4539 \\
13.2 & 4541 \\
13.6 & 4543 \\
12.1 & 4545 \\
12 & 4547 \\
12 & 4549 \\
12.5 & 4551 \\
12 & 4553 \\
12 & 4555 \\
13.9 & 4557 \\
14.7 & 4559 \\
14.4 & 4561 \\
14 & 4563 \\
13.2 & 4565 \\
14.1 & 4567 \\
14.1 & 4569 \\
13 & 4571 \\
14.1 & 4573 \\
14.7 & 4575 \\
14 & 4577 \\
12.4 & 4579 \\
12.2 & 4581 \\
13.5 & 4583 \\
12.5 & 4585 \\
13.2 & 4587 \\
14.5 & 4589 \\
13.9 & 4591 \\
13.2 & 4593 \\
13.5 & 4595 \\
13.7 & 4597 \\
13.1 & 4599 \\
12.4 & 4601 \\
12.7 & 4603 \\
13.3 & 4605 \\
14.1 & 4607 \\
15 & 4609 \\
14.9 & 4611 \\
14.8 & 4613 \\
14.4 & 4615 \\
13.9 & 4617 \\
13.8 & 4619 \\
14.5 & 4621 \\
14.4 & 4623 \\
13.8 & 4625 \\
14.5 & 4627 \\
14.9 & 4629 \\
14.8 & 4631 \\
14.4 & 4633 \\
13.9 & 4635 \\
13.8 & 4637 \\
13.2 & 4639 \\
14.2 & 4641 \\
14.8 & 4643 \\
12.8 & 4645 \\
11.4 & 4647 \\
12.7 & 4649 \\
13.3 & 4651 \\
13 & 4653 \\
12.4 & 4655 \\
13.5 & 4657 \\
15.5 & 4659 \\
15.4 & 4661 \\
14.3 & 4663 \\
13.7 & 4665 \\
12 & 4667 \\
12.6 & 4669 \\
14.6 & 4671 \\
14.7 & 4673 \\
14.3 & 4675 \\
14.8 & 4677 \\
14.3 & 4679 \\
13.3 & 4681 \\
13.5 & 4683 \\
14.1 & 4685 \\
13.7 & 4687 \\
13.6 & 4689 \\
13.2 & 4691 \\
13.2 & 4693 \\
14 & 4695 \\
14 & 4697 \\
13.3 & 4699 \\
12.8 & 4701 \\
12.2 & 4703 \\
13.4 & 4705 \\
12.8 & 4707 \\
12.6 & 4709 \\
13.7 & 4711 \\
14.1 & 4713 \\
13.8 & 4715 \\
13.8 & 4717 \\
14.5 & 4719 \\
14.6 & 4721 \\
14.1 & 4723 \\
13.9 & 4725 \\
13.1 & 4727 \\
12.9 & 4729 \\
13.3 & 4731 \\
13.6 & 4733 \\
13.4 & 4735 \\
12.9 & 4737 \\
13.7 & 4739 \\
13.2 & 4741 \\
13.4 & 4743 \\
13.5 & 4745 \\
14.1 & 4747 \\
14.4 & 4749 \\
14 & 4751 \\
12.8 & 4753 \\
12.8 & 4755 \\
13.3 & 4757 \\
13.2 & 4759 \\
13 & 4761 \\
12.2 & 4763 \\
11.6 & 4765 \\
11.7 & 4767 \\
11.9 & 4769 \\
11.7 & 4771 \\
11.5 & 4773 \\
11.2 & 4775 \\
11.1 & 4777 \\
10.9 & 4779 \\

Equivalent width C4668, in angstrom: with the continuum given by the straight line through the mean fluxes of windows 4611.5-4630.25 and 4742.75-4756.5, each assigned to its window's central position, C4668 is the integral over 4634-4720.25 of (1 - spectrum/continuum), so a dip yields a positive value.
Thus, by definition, 2.5 angstrom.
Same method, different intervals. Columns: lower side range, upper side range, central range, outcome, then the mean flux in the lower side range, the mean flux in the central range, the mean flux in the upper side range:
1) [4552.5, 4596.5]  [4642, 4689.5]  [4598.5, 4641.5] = -1.4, 13.5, 14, 13.7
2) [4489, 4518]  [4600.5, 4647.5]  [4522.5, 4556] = 4.1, 12.7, 11.5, 14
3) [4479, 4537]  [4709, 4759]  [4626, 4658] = -1.7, 12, 13.6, 13.6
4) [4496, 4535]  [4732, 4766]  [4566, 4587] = -1.7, 12.2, 13.4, 13.2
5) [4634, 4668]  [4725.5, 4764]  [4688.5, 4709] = 0.3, 13.5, 13.2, 13.3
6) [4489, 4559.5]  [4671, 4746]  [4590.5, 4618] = -2.0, 12.2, 13.8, 13.6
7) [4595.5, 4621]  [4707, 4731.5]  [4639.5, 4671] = 0.7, 13.9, 13.5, 13.7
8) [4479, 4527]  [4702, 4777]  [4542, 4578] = -2.1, 12.5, 13.4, 13.1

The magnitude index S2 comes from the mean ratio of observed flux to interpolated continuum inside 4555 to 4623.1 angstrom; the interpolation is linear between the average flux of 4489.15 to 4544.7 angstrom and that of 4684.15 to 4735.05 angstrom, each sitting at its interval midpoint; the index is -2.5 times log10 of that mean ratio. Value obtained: -0.09 mag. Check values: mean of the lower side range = 12.1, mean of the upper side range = 13.5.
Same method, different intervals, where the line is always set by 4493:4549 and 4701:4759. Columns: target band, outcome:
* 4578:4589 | -0.03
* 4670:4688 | -0.08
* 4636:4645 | -0.08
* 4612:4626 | -0.12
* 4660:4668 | -0.06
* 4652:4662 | -0.08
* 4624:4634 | -0.13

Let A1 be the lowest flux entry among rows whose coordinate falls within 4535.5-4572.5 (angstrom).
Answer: 11.2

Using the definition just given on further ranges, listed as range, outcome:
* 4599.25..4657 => 11.4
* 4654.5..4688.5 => 12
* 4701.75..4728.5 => 12.2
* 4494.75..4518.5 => 10.3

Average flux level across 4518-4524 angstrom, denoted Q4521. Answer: 13.1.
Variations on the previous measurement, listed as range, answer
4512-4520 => 12.9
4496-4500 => 12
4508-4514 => 13.3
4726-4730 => 13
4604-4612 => 14.3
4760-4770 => 12.1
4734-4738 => 13.2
